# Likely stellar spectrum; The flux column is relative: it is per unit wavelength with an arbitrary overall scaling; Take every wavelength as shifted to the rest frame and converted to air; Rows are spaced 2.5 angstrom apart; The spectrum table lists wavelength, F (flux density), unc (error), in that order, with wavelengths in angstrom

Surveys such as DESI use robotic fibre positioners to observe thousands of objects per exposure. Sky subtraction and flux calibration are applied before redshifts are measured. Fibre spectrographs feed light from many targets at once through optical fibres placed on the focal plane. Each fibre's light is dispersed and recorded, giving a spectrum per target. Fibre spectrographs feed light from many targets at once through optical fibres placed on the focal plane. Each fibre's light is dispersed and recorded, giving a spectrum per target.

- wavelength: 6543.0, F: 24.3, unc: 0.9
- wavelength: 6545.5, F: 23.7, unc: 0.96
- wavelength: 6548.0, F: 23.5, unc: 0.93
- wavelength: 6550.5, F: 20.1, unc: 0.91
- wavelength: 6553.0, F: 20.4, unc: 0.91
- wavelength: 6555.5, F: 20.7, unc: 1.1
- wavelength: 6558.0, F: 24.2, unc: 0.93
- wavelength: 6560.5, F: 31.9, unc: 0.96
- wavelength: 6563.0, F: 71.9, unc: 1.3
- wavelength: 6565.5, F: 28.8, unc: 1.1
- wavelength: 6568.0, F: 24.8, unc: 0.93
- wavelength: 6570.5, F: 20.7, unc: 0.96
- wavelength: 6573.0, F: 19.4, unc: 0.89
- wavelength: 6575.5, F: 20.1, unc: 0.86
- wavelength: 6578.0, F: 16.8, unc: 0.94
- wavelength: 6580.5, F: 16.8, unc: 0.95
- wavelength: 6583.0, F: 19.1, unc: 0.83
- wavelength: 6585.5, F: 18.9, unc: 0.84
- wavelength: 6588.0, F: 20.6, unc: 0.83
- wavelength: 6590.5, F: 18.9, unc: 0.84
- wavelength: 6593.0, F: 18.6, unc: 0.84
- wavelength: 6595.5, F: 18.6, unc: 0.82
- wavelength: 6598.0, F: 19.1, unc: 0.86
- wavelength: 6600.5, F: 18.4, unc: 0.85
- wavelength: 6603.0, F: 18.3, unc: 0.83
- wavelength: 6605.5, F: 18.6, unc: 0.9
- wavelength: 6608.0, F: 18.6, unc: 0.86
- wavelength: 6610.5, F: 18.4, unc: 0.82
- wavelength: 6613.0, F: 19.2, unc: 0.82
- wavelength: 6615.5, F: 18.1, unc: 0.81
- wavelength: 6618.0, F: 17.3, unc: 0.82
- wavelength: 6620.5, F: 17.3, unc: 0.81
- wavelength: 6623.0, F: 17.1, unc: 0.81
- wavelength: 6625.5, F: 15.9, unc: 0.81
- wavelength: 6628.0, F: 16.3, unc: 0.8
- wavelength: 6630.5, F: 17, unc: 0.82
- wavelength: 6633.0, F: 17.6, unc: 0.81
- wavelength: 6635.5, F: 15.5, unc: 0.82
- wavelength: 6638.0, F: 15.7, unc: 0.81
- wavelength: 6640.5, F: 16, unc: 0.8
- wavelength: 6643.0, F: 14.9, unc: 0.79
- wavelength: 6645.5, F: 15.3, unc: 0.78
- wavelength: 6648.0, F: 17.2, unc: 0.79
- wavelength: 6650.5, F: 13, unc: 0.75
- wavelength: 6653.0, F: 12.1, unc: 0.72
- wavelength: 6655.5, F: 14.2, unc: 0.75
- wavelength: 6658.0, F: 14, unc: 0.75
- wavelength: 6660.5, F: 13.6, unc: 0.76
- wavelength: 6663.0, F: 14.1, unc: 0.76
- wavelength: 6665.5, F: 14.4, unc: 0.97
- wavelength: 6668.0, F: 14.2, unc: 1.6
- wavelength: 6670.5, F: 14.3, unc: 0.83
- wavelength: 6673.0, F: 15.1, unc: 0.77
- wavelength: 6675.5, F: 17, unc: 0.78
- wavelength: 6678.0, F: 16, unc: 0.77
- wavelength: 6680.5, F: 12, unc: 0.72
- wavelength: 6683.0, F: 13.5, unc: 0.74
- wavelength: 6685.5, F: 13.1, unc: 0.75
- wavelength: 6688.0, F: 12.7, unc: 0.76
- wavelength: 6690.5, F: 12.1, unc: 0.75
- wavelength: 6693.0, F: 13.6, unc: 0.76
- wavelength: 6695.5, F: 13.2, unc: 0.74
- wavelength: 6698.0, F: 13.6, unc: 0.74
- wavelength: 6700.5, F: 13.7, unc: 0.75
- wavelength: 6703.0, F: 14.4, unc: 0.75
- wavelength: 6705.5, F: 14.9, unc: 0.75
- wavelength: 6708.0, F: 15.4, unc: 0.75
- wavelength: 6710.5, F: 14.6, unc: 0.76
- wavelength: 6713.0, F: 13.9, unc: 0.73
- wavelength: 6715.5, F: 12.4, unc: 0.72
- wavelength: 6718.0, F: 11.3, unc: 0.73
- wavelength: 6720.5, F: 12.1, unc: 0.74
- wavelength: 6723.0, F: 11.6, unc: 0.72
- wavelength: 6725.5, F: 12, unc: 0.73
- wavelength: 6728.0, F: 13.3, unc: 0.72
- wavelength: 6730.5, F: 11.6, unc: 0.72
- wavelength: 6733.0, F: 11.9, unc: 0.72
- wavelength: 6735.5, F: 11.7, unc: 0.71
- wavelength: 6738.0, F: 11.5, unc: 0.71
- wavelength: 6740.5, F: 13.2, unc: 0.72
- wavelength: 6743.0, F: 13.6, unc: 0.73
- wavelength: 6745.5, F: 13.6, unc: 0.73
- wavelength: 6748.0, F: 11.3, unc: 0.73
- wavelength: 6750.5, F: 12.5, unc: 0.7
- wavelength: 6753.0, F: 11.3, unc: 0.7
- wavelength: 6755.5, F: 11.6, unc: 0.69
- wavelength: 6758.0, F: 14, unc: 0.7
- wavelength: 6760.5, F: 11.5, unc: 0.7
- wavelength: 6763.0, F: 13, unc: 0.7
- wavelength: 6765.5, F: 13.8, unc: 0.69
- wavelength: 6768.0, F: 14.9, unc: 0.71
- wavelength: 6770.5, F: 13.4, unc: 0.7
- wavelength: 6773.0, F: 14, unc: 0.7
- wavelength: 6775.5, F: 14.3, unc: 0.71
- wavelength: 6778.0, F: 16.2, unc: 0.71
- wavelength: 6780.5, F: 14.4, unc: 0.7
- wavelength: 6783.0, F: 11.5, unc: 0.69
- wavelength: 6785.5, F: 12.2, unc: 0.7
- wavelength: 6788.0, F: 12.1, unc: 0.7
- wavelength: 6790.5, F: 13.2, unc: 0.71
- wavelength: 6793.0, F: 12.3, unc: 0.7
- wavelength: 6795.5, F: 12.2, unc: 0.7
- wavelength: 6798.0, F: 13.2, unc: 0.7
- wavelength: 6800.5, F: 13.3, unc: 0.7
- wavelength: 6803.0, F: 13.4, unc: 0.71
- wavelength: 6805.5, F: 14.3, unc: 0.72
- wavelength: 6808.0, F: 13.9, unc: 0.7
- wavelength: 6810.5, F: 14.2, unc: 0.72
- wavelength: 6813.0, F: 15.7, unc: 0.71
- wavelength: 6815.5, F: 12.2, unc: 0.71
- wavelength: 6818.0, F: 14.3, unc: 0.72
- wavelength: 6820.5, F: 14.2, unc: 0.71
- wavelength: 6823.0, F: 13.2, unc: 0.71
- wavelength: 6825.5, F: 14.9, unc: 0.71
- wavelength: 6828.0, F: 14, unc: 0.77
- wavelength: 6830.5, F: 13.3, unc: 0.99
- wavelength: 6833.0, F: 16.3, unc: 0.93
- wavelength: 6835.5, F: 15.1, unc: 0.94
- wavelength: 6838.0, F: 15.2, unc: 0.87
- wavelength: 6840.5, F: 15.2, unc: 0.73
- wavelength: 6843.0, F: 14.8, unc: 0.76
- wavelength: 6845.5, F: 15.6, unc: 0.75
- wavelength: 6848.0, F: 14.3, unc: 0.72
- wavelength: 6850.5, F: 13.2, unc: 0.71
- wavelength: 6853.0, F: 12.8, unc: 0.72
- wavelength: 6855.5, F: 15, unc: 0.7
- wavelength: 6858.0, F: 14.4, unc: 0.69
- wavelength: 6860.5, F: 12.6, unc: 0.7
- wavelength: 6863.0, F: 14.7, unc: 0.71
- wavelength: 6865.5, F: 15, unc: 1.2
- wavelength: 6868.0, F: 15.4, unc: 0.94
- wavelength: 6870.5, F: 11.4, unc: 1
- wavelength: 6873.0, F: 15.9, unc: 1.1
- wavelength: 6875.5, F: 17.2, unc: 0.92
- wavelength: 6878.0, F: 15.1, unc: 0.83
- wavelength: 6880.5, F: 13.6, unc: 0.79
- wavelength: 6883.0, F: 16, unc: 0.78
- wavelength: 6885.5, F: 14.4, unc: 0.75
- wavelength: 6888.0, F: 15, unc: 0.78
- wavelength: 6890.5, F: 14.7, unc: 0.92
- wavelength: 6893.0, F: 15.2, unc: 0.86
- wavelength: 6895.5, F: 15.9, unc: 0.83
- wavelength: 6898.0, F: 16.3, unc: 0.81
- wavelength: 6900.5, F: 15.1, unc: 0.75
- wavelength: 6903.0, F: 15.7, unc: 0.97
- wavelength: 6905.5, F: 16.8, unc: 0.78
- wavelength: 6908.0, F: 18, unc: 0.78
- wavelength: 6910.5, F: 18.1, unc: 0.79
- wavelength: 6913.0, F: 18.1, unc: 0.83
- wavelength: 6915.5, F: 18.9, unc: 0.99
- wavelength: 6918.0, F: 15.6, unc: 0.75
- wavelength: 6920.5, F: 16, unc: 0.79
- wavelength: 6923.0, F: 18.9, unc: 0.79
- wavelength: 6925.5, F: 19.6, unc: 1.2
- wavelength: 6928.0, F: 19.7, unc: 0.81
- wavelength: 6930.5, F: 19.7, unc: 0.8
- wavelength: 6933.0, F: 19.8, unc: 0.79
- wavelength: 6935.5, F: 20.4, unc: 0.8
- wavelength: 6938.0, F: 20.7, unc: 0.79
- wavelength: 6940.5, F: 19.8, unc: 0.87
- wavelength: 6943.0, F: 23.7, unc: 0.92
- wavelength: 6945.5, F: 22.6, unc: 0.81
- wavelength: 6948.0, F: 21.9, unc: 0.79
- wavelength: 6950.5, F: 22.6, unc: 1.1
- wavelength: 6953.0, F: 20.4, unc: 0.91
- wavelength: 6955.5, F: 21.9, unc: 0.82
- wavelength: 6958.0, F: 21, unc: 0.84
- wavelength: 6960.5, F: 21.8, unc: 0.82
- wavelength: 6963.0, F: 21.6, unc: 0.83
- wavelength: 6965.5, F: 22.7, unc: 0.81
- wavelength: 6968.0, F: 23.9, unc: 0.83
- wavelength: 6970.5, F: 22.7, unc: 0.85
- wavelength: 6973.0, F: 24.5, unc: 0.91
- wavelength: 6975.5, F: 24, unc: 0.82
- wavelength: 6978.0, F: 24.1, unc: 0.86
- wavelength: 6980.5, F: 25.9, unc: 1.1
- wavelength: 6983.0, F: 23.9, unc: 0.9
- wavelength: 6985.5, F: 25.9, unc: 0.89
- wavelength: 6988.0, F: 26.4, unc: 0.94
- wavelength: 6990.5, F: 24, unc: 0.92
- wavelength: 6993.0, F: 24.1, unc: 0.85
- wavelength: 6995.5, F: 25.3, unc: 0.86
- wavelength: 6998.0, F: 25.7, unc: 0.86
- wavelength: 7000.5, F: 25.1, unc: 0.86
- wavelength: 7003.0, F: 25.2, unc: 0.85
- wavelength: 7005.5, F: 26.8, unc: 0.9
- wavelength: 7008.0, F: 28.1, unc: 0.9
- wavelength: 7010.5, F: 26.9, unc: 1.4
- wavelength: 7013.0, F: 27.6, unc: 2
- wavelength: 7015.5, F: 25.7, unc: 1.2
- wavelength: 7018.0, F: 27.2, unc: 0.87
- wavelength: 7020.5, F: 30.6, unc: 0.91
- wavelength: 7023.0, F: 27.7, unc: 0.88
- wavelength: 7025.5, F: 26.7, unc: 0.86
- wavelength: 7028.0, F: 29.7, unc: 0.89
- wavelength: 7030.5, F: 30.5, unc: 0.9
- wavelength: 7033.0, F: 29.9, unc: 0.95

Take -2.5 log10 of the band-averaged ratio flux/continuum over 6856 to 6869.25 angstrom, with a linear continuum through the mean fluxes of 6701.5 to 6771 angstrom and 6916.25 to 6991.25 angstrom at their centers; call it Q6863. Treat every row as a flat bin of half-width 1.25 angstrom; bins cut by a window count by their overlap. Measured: 0.243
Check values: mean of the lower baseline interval 12.9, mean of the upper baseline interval 21.8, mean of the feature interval 14.5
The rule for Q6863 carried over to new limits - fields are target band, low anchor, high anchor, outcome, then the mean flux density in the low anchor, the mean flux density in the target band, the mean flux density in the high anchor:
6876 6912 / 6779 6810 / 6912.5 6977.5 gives 0.16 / 13.1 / 15.8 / 20.9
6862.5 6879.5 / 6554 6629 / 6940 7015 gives 0.48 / 21.5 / 14.9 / 24.1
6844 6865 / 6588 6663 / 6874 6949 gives 0.24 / 16.7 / 14.1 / 17.7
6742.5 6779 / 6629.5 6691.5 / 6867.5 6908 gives 0.13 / 14.6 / 13.2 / 15.3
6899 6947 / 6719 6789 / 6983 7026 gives 0.17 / 12.8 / 18.8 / 26.3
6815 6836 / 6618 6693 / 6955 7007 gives 0.36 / 14.9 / 14.2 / 24.2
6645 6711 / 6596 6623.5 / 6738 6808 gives 0.14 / 18.3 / 14.1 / 13.1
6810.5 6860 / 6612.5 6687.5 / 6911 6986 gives 0.31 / 15.3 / 14.4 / 21.3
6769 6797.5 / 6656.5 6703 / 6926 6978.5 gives 0.26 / 13.9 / 13.3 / 21.8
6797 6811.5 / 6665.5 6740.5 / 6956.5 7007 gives 0.25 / 13.3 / 13.7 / 24.2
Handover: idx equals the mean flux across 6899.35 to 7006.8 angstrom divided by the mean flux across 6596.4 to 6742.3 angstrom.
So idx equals 1.5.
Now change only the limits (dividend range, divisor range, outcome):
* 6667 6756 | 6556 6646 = 0.64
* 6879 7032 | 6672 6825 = 1.64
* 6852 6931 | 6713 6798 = 1.25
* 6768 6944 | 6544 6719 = 0.86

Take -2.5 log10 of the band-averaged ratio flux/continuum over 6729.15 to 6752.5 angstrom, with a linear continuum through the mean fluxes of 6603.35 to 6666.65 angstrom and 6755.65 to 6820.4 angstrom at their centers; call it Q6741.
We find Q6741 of 0.16 mag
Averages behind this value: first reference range 16.1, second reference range 13.5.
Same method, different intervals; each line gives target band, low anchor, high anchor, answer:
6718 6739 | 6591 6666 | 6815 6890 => 0.29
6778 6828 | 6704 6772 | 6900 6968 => 0.12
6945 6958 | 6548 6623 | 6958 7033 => 0.16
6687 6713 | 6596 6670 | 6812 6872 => 0.13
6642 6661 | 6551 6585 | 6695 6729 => 0.28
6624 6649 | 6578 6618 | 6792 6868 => 0.11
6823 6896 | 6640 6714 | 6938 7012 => 0.34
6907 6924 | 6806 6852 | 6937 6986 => 0.13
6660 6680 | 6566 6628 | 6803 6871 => 0.18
